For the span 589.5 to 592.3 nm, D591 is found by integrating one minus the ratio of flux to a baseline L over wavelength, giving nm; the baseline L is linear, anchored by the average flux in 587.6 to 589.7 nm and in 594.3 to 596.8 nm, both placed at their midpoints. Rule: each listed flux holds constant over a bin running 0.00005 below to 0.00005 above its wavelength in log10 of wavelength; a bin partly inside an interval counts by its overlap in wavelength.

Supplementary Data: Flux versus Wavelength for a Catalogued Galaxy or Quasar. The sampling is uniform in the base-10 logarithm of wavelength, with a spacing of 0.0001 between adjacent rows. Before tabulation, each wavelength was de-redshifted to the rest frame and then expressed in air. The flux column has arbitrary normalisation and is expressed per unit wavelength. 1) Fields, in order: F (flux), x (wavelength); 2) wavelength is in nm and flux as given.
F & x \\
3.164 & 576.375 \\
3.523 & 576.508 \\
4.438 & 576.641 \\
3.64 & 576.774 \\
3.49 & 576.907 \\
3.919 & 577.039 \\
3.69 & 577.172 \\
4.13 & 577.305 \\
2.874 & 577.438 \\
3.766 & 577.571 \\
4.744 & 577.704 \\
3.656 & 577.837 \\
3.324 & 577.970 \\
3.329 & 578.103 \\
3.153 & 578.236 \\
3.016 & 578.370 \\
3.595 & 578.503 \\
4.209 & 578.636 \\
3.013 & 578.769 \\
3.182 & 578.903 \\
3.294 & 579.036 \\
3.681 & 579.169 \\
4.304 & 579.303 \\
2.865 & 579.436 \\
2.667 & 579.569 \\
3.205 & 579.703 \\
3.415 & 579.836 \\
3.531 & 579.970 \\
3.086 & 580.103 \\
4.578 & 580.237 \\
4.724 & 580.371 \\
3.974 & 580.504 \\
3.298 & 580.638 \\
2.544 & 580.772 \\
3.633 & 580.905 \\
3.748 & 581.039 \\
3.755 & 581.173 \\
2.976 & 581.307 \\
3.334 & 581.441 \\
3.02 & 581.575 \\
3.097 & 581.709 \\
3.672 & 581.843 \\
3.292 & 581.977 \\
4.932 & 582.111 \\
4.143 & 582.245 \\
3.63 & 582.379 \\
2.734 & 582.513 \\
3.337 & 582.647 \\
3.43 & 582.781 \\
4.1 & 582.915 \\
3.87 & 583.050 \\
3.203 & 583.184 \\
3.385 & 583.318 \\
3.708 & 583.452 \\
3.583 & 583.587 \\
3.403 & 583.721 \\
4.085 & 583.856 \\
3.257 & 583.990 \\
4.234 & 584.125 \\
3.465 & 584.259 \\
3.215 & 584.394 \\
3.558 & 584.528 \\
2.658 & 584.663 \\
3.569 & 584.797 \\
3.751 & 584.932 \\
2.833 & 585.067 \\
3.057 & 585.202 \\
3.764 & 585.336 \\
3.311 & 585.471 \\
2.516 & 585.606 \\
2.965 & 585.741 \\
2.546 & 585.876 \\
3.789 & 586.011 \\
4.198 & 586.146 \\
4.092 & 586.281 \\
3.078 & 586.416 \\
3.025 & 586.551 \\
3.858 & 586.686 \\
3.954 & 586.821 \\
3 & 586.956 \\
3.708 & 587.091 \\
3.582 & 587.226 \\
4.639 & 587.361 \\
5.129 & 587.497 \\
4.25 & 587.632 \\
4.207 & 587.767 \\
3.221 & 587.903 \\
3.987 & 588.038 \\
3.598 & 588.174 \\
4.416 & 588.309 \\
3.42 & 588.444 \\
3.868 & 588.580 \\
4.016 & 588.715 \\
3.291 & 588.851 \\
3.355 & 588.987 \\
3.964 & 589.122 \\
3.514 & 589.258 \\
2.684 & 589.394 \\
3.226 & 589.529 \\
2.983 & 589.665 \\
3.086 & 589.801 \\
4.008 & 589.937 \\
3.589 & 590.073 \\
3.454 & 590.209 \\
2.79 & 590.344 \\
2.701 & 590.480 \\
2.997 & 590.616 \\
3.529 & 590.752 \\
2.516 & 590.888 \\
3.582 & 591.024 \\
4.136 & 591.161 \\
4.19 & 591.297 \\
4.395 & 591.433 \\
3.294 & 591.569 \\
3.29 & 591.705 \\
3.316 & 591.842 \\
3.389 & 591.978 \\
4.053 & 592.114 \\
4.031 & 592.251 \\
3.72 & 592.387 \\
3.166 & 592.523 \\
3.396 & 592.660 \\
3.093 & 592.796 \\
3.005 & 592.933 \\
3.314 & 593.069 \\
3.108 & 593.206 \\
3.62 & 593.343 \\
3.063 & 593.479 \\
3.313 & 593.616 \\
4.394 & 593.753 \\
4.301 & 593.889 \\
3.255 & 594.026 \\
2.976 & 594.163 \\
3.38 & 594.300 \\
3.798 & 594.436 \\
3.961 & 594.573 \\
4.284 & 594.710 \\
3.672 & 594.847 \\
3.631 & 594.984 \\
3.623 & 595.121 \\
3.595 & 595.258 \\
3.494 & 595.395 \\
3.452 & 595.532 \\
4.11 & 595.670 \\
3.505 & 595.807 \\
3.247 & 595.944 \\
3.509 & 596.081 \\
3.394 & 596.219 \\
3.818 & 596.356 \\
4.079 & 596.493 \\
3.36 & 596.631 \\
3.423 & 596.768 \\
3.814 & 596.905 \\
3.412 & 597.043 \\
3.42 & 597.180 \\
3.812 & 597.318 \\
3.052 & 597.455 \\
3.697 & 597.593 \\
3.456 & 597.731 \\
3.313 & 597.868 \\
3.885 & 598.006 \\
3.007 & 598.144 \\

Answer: 0.140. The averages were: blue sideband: 3.62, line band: 3.45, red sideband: 3.66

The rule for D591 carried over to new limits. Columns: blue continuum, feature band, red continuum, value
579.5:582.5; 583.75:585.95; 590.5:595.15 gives 0.15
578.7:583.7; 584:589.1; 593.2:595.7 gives -0.05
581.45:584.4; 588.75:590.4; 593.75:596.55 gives 0.13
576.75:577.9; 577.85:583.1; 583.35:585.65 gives 0.16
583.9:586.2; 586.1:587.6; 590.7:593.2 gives -0.21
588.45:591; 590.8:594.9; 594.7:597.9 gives -0.15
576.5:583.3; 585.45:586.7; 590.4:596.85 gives 0.08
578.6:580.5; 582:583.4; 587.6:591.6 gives -0.04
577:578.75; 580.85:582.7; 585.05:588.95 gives 0.06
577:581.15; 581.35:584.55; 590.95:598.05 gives 0.00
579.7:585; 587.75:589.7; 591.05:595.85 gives 0.01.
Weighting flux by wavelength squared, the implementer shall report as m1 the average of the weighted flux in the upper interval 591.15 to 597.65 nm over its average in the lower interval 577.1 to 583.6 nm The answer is 1.06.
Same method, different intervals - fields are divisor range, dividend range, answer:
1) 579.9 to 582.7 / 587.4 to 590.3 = 1.06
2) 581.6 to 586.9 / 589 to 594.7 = 1.02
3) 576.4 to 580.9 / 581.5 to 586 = 0.98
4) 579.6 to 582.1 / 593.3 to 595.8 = 1.09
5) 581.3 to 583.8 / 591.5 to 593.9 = 1.02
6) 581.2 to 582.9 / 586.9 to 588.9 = 1.14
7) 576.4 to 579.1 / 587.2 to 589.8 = 1.08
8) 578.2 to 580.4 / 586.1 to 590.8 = 1.07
